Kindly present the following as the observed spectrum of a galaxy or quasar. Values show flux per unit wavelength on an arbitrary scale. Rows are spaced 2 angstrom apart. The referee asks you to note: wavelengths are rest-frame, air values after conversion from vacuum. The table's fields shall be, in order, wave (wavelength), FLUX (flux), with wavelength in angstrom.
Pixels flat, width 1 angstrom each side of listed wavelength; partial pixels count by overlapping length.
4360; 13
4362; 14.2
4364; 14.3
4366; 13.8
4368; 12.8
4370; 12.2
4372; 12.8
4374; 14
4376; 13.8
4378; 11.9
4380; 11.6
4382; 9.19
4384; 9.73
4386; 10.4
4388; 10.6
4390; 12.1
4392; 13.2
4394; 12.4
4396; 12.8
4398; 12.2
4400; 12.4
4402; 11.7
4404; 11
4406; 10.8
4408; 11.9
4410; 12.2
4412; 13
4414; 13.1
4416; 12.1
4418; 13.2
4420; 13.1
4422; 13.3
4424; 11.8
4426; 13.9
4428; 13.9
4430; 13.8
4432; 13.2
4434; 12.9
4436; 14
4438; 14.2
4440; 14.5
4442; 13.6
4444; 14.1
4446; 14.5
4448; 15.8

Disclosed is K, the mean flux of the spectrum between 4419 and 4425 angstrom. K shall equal 12.7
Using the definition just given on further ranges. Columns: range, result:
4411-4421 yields 12.9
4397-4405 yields 11.8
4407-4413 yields 12.4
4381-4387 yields 9.77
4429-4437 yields 13.5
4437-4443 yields 14.1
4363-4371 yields 13.3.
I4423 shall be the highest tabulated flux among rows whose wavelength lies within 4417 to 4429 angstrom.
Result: 13.9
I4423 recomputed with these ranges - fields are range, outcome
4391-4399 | 13.2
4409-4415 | 13.1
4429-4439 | 14.2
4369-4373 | 12.8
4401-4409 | 11.9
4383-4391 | 12.1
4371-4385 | 14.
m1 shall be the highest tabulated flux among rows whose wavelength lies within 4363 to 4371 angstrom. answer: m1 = 14.3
